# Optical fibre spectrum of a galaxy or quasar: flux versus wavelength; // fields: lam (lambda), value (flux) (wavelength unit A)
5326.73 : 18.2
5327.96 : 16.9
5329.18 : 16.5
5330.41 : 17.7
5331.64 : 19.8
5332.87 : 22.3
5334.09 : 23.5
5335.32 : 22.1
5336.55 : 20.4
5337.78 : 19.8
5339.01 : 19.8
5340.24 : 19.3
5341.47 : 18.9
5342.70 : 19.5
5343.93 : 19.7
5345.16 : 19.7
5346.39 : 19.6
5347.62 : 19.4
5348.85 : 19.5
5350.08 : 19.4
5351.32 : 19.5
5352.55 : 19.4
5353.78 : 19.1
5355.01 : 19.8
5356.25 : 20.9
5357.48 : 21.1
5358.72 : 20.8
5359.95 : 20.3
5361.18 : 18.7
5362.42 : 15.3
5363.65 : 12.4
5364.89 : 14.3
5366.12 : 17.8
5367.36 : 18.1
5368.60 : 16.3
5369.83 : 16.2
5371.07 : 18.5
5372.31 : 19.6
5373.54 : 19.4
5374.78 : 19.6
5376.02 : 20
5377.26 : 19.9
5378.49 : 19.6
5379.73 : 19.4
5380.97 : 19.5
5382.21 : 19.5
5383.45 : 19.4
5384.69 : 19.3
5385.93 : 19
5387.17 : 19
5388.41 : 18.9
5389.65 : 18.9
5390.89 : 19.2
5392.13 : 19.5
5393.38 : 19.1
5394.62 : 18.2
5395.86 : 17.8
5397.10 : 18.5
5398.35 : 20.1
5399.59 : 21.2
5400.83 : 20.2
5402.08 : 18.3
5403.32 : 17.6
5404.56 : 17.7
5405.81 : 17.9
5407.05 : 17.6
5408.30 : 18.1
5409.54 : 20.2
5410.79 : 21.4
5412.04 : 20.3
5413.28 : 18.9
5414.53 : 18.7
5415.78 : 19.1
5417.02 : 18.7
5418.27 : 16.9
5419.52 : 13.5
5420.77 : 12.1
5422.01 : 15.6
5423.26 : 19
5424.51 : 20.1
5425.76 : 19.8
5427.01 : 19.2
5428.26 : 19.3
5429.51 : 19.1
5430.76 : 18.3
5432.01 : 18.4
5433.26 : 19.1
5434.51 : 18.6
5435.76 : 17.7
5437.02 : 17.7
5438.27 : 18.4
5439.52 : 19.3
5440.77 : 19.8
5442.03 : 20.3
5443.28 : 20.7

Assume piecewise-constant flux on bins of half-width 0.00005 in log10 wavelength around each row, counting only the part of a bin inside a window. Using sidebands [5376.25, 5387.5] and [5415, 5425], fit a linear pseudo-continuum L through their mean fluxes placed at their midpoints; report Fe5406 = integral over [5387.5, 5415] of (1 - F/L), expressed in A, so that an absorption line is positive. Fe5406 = -1.4 A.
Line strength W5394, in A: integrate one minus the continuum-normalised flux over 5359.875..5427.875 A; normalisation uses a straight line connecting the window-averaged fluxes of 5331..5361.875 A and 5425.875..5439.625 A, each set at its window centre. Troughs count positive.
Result 3.1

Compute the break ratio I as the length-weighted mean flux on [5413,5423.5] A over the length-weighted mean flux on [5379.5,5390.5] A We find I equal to 0.9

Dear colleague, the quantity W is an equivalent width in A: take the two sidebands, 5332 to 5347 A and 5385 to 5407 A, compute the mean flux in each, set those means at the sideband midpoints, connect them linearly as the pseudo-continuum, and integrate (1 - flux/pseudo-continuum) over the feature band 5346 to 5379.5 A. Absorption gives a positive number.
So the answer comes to 1.8 A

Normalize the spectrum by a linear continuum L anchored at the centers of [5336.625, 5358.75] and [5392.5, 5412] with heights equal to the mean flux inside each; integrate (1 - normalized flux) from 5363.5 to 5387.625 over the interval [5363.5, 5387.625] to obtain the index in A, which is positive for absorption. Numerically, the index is 1.1 A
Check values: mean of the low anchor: 19.7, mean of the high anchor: 19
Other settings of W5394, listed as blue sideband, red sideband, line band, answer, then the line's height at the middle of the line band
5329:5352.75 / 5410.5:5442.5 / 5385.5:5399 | 0.03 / 19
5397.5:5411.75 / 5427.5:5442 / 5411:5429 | 0.87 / 18.9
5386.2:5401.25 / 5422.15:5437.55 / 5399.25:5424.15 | 1.11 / 19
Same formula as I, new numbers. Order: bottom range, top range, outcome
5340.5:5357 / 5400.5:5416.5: 0.97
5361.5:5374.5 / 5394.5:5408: 1.10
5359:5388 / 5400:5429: 1.00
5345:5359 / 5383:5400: 0.96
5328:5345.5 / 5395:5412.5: 0.96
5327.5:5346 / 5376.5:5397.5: 0.97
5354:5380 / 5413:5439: 0.97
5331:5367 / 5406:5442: 0.95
